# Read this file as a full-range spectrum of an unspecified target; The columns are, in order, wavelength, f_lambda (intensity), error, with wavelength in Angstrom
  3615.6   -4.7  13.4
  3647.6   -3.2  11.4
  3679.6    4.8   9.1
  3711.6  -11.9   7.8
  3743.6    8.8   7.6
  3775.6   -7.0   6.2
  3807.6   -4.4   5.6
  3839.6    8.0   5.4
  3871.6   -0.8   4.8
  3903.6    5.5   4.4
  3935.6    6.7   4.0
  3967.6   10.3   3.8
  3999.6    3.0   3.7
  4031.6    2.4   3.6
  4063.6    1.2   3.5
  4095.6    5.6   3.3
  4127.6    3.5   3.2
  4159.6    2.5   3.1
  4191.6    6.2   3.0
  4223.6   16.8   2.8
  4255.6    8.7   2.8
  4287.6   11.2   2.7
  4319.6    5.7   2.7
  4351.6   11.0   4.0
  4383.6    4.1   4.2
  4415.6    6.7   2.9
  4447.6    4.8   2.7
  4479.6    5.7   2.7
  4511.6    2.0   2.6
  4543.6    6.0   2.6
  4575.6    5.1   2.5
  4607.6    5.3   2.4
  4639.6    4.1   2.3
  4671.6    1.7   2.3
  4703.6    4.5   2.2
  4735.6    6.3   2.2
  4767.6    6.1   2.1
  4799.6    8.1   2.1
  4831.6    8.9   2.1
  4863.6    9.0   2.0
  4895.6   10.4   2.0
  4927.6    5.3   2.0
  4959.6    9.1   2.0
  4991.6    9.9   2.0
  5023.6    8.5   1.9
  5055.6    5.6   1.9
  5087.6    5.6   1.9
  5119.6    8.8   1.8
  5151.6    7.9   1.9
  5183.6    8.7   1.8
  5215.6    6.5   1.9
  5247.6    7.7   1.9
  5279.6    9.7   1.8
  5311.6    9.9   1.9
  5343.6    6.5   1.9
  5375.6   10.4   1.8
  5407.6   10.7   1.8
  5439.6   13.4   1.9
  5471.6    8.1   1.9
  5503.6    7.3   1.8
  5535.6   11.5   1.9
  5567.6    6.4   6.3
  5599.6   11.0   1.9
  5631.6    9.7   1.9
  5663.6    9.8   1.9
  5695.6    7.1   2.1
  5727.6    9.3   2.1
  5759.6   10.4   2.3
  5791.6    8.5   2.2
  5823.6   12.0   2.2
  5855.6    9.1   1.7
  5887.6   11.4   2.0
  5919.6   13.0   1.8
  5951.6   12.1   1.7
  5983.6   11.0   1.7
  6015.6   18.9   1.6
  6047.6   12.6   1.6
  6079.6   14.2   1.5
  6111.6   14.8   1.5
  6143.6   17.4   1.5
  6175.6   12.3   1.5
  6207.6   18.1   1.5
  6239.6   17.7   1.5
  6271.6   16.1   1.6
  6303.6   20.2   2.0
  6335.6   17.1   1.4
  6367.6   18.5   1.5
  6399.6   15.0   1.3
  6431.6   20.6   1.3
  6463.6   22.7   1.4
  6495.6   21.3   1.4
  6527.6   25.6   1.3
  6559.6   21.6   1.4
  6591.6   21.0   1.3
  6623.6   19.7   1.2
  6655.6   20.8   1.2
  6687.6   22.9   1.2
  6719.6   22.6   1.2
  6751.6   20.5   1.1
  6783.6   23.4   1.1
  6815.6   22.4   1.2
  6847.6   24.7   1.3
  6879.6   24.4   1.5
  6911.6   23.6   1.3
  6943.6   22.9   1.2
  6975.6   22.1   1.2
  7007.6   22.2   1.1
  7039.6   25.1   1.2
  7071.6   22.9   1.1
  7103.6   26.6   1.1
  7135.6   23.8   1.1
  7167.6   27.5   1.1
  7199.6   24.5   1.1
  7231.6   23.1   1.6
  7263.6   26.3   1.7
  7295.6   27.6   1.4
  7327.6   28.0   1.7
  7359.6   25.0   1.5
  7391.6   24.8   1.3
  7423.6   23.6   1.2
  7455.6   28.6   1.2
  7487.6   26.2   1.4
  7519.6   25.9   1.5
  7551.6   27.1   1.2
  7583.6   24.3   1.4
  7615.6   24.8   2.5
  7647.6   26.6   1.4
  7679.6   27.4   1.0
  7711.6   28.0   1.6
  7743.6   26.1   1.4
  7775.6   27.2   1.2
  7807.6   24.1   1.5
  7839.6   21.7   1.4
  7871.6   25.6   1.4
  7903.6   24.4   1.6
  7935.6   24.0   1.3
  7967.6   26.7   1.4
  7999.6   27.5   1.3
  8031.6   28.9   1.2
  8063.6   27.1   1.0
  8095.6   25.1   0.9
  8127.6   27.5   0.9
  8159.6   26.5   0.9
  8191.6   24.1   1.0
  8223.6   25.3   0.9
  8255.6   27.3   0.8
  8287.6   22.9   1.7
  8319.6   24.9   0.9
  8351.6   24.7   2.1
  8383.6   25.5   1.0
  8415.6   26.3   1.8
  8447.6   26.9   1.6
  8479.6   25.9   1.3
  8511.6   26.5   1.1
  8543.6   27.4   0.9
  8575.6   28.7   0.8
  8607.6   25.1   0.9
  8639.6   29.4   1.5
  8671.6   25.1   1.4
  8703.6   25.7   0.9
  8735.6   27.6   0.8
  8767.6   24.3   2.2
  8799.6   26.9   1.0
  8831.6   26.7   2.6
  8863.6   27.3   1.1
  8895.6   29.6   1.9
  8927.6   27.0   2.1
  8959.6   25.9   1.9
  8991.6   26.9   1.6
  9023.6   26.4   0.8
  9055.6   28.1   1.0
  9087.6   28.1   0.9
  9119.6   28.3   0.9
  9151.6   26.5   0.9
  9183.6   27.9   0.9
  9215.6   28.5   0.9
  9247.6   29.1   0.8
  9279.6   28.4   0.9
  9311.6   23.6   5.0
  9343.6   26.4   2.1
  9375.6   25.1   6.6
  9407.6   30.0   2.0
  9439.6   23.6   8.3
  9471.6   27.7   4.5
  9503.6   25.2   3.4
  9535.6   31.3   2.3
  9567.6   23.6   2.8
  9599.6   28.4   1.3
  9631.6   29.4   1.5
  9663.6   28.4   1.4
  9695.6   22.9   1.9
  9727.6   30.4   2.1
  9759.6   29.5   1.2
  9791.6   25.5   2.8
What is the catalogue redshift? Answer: 0.61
